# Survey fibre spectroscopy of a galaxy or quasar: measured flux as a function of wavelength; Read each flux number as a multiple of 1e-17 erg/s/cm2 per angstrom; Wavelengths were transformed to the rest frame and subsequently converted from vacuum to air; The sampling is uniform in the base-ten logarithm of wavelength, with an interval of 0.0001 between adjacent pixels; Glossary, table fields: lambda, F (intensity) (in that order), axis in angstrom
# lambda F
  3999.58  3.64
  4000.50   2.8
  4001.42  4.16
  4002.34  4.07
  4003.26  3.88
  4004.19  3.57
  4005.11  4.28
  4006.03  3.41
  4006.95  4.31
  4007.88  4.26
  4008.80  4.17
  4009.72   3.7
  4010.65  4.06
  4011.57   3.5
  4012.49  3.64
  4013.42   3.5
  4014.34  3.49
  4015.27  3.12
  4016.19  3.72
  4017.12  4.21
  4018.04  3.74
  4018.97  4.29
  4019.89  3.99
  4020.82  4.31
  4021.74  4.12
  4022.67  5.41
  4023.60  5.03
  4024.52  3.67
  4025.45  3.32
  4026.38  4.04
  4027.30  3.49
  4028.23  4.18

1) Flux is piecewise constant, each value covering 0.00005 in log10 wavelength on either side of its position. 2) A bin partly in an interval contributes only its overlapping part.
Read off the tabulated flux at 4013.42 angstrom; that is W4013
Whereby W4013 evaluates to 3.5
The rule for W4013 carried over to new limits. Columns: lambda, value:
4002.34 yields 4.07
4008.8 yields 4.17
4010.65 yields 4.06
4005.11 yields 4.28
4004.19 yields 3.57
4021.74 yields 4.12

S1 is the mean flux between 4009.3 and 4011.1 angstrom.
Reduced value 3.87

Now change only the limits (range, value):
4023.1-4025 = 4.36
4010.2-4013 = 3.73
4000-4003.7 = 3.73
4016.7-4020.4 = 4.06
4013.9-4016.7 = 3.45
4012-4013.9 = 3.57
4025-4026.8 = 3.67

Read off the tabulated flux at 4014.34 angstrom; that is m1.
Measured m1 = 3.49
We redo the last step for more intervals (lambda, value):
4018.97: 4.29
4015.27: 3.12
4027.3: 3.49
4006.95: 4.31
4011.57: 3.5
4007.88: 4.26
